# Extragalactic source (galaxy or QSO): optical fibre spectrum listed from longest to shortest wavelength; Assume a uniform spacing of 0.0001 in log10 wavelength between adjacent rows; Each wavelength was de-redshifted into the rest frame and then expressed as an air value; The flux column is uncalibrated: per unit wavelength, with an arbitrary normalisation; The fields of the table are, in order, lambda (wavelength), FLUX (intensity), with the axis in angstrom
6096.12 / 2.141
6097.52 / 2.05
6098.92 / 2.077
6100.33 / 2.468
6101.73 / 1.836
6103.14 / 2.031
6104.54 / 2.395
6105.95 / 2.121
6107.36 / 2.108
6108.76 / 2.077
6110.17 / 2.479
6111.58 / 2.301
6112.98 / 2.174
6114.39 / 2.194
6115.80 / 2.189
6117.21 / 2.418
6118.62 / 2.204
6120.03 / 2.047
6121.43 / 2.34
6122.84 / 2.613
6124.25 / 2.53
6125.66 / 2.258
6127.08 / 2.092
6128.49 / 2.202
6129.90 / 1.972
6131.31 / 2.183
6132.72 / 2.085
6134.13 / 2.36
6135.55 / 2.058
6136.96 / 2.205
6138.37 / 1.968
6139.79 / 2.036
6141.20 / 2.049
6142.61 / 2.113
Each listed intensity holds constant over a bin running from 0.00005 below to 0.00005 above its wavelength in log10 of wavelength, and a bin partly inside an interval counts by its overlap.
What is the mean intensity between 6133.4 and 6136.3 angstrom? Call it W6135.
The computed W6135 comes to 2.21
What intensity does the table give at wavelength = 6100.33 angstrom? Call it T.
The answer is 2.468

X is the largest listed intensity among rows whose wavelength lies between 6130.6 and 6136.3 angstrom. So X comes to 2.36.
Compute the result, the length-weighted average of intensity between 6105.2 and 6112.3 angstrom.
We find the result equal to 2.22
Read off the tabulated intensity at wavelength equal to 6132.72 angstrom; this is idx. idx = 2.085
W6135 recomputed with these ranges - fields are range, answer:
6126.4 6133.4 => 2.11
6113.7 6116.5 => 2.19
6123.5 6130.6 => 2.21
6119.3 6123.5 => 2.33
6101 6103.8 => 1.94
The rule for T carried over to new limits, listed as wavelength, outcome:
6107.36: 2.108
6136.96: 2.205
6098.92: 2.077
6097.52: 2.05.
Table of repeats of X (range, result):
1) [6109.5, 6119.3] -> 2.479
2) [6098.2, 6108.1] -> 2.468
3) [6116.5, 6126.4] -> 2.613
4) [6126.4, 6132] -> 2.202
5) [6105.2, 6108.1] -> 2.121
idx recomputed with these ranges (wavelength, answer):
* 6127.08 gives 2.092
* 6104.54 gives 2.395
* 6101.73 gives 1.836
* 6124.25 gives 2.53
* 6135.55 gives 2.058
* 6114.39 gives 2.194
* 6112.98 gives 2.174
